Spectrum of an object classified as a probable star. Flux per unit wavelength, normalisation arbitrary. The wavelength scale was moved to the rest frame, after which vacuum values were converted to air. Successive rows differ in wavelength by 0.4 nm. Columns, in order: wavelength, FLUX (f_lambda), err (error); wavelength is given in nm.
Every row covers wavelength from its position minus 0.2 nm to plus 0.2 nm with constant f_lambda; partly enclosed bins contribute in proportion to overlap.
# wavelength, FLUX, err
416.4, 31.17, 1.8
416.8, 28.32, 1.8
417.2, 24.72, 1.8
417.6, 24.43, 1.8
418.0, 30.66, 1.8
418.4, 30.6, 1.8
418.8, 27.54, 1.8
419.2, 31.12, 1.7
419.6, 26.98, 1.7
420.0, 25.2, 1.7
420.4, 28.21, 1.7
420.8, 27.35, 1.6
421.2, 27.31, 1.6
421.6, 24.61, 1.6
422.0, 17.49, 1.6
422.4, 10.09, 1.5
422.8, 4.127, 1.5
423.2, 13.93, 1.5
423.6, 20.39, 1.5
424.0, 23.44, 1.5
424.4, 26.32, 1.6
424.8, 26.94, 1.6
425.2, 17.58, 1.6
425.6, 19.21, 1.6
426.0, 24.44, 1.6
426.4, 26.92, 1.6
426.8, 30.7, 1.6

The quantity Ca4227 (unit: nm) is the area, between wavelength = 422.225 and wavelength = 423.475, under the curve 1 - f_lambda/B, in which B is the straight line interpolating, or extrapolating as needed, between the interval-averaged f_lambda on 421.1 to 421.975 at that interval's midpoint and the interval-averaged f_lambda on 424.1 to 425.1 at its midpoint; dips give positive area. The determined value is 0.743 nm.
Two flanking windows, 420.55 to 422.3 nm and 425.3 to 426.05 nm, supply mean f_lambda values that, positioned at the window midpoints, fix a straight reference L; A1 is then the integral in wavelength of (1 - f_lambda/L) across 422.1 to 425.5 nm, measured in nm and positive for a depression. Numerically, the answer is 0.61 nm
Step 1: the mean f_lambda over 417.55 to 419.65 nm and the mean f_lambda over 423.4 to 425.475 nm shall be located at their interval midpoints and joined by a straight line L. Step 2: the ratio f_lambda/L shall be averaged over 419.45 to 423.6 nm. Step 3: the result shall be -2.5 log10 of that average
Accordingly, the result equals 0.27 mag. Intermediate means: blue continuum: 29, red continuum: 22.8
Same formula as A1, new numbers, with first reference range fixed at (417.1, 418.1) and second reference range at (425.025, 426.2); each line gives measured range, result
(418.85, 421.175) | -0.29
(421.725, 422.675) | 0.38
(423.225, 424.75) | -0.07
